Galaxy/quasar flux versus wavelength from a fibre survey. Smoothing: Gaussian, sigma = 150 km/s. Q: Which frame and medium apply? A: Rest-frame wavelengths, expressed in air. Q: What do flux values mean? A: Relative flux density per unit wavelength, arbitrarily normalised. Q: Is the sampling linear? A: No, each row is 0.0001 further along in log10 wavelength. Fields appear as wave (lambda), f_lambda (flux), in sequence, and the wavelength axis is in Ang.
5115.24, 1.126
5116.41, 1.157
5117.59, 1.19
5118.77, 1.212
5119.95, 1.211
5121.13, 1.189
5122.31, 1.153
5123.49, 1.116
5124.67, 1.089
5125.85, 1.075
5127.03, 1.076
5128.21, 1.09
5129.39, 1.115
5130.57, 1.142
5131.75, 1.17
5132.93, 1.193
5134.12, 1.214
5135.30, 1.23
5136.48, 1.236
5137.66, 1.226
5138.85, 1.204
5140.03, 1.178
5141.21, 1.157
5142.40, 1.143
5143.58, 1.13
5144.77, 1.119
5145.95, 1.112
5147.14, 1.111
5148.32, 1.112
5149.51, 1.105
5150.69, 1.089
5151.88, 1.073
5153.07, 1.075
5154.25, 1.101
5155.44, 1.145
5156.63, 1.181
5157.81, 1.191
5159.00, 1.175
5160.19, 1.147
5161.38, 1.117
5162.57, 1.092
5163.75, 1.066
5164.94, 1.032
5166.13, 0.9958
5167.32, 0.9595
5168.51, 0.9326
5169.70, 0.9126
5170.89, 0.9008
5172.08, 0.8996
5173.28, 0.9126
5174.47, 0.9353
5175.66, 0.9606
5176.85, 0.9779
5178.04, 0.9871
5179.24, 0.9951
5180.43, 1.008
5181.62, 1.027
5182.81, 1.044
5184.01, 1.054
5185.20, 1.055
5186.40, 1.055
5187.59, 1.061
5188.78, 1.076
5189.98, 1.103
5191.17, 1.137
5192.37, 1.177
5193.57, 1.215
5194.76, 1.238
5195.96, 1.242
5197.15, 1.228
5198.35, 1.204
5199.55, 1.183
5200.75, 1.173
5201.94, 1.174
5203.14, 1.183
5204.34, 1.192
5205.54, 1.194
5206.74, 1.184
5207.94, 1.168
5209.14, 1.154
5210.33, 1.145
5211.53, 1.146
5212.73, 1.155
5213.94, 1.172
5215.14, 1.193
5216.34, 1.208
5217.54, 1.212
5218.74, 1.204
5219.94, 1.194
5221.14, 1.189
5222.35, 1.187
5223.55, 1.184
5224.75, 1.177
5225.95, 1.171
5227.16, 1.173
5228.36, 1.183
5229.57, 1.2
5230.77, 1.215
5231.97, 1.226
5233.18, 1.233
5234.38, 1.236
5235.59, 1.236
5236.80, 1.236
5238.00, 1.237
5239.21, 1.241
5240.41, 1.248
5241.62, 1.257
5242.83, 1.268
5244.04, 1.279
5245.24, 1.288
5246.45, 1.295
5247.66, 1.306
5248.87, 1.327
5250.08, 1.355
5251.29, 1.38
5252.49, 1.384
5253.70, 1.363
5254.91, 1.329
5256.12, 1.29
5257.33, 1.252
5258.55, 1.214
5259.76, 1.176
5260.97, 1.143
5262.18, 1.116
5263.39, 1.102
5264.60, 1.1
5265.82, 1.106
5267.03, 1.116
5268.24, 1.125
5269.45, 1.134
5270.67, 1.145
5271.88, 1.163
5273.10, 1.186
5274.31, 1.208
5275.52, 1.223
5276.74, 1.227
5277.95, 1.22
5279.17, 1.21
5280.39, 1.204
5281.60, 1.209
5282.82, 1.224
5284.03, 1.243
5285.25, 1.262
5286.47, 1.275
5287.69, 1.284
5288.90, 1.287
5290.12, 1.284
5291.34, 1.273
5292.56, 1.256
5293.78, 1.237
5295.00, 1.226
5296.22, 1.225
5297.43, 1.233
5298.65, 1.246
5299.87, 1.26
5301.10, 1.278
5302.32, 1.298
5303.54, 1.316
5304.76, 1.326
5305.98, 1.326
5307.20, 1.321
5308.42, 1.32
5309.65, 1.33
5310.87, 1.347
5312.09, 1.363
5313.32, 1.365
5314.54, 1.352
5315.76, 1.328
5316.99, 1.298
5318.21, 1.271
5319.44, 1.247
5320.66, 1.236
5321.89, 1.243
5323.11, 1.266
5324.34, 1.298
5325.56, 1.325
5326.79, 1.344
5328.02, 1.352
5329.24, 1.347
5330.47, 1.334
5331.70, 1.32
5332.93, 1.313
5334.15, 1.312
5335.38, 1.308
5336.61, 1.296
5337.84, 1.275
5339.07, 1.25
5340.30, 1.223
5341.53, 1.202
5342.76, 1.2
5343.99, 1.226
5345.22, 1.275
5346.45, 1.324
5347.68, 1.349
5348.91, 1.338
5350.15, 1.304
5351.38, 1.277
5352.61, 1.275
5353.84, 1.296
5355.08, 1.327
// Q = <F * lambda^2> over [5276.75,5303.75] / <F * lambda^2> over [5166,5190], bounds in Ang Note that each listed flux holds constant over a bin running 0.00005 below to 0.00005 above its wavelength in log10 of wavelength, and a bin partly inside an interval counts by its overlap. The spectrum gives 1.3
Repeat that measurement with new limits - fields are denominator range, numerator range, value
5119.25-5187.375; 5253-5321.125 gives 1.21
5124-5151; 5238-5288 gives 1.13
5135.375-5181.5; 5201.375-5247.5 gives 1.16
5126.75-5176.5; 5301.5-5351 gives 1.27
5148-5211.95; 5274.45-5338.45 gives 1.23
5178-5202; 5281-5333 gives 1.21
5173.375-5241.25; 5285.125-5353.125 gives 1.17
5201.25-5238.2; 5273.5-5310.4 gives 1.09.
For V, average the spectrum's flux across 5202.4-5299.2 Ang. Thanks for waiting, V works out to 1.22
